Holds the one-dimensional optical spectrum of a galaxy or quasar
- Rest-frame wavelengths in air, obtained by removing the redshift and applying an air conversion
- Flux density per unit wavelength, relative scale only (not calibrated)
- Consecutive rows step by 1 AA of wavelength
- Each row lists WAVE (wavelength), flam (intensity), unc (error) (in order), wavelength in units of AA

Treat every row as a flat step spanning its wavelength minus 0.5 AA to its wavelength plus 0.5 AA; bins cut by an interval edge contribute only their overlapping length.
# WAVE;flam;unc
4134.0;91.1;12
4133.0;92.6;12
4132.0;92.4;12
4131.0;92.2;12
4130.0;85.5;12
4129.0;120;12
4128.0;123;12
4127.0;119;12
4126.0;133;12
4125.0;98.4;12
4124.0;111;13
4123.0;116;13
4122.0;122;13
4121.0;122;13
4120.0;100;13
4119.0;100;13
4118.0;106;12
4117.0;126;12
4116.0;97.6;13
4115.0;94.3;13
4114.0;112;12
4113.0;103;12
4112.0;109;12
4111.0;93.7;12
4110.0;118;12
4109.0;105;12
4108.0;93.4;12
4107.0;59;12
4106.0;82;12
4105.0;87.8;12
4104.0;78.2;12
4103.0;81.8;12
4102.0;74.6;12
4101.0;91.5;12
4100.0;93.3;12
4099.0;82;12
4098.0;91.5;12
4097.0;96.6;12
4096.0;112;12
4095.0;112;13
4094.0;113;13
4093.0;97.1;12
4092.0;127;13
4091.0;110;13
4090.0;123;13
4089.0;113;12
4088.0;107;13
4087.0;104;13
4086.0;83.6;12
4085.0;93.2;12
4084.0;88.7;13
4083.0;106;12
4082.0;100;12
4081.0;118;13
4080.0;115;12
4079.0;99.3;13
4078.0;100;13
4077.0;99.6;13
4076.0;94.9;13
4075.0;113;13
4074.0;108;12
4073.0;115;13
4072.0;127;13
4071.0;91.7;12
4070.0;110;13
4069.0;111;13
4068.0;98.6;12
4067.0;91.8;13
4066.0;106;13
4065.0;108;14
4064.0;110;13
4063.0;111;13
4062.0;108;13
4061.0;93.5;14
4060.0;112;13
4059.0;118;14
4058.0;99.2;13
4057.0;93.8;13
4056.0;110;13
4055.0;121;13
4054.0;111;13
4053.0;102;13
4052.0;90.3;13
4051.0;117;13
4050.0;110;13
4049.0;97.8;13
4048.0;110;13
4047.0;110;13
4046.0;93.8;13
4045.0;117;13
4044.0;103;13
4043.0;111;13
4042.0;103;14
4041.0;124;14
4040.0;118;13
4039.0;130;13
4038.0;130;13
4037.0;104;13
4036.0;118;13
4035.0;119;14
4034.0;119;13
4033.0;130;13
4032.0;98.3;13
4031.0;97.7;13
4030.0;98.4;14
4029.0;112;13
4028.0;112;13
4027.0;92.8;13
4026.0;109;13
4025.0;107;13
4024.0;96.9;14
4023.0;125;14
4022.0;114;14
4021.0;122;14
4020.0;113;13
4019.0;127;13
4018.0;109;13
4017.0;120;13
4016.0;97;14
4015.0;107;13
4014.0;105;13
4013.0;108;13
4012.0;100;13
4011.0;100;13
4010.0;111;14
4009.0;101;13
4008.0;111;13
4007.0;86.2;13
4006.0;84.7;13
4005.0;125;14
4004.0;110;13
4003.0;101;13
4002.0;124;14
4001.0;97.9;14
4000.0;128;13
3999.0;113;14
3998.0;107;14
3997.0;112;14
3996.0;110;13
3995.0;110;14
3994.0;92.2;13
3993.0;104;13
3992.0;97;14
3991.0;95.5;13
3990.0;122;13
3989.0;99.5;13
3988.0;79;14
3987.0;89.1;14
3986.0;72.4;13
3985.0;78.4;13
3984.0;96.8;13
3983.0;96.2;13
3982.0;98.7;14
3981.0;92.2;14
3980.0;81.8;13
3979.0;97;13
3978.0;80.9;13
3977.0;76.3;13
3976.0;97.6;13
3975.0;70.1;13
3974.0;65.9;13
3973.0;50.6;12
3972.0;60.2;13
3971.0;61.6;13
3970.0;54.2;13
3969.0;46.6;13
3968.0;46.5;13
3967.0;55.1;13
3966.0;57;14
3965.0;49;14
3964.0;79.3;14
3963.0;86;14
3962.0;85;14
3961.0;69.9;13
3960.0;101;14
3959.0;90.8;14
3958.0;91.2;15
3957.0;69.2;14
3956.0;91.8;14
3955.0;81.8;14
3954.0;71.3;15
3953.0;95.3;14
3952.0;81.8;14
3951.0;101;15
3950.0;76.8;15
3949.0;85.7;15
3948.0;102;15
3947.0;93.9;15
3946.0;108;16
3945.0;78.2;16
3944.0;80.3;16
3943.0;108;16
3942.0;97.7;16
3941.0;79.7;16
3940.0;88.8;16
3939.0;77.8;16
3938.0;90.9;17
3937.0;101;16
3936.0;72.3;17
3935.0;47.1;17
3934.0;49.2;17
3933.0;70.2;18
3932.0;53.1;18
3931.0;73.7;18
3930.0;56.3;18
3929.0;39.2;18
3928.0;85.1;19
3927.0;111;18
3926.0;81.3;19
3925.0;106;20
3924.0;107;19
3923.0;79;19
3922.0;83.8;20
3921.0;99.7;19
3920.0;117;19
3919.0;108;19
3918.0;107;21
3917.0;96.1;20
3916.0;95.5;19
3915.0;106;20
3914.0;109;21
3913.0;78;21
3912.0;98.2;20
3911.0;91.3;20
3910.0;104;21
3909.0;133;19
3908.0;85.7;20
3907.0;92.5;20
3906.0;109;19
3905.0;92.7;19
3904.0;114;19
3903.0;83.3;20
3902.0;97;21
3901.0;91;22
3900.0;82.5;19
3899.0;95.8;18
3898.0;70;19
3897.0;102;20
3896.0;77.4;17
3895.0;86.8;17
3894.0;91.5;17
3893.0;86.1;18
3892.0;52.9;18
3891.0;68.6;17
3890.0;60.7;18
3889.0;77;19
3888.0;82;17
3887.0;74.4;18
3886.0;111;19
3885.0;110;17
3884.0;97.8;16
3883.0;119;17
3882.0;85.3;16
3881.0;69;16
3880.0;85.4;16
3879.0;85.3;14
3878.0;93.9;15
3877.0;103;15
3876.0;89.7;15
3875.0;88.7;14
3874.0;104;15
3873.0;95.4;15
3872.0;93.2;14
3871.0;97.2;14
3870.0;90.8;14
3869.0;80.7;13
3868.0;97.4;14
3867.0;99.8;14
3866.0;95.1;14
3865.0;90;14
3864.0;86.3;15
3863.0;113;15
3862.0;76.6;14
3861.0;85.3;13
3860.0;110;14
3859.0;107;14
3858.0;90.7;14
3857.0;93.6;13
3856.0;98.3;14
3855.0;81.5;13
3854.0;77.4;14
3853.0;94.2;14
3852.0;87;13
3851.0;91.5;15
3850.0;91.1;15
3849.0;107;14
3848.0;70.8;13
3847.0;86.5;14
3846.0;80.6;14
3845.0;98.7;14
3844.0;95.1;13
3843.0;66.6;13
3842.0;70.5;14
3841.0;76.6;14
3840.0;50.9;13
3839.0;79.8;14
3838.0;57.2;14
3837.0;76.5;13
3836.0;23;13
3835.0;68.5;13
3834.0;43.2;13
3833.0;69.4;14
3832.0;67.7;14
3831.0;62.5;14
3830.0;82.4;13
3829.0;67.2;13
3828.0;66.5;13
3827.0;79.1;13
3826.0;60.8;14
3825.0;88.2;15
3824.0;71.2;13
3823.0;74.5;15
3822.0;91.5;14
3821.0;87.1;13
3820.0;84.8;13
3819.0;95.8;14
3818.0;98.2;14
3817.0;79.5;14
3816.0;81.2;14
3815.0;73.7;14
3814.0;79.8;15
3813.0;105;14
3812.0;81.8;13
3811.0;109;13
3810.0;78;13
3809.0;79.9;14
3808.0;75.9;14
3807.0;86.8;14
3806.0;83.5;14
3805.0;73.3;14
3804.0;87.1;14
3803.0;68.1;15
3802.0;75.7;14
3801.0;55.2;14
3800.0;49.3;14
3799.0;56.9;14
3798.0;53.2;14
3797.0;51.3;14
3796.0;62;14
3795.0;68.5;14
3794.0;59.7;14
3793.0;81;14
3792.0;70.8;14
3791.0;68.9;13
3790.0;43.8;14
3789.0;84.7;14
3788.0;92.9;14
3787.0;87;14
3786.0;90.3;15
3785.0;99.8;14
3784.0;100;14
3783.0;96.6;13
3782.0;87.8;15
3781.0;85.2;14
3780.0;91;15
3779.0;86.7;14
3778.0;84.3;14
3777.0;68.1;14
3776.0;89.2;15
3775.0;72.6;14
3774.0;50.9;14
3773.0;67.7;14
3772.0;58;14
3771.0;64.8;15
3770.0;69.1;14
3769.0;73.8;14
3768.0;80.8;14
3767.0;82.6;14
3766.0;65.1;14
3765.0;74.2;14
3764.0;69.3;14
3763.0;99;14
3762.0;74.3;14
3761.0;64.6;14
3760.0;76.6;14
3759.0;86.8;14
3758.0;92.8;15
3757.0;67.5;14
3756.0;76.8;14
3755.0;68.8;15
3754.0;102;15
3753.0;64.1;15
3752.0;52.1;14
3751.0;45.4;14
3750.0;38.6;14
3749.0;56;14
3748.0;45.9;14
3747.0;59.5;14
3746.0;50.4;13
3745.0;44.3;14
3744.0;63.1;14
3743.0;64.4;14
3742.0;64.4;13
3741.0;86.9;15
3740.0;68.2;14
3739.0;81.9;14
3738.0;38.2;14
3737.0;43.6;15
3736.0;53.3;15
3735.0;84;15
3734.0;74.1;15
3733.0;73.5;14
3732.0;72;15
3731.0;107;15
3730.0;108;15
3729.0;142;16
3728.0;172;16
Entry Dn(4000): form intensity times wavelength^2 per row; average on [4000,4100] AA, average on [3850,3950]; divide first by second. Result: 1.29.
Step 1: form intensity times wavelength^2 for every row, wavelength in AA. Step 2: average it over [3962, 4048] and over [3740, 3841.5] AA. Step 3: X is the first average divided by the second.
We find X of 1.51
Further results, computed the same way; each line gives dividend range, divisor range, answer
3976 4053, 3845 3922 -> 1.22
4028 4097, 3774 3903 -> 1.47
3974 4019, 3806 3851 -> 1.40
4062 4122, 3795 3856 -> 1.53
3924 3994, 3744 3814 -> 1.21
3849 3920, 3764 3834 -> 1.27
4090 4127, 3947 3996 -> 1.32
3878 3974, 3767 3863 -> 1.14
